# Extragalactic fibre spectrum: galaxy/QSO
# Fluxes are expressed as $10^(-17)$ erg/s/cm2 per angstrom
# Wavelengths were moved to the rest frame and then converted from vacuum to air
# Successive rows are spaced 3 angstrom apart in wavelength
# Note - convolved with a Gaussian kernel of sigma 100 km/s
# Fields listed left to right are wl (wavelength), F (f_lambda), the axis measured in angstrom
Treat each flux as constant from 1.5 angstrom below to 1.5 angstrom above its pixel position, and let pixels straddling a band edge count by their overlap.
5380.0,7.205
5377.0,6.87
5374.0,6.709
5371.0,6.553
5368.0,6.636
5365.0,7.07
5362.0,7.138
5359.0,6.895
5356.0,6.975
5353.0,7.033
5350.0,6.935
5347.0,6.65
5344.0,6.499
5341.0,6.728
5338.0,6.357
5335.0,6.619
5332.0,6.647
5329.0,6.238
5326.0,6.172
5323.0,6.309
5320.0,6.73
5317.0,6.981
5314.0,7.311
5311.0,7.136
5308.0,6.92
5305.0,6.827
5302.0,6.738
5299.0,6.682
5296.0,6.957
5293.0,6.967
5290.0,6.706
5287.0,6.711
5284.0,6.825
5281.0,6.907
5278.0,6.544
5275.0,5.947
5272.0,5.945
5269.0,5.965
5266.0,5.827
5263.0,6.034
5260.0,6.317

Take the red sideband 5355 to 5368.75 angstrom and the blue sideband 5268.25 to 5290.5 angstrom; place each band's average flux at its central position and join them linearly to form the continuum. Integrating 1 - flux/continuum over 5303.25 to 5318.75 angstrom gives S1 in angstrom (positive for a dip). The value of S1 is -0.9 angstrom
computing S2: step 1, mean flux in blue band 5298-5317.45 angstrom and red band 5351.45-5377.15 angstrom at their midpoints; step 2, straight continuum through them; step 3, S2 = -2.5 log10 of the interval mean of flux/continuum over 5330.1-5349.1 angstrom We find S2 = 0.05 mag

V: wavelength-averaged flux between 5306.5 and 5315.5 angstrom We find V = 7.12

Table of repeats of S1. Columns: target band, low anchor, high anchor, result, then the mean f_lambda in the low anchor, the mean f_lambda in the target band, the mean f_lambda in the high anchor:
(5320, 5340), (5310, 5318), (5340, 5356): 1.6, 7.15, 6.42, 6.79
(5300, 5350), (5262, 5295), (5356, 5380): -0.3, 6.41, 6.69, 6.87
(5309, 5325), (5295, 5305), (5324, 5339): -0.7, 6.79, 6.87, 6.41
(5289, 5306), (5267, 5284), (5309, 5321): -0.3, 6.3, 6.82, 7.05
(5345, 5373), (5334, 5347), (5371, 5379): -0.8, 6.56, 6.87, 6.77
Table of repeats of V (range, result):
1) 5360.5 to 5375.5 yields 6.82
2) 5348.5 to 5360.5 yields 6.96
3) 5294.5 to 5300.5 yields 6.82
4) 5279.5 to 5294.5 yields 6.82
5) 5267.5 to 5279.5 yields 6.1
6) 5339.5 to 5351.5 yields 6.7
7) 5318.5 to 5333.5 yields 6.42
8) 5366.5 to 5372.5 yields 6.59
